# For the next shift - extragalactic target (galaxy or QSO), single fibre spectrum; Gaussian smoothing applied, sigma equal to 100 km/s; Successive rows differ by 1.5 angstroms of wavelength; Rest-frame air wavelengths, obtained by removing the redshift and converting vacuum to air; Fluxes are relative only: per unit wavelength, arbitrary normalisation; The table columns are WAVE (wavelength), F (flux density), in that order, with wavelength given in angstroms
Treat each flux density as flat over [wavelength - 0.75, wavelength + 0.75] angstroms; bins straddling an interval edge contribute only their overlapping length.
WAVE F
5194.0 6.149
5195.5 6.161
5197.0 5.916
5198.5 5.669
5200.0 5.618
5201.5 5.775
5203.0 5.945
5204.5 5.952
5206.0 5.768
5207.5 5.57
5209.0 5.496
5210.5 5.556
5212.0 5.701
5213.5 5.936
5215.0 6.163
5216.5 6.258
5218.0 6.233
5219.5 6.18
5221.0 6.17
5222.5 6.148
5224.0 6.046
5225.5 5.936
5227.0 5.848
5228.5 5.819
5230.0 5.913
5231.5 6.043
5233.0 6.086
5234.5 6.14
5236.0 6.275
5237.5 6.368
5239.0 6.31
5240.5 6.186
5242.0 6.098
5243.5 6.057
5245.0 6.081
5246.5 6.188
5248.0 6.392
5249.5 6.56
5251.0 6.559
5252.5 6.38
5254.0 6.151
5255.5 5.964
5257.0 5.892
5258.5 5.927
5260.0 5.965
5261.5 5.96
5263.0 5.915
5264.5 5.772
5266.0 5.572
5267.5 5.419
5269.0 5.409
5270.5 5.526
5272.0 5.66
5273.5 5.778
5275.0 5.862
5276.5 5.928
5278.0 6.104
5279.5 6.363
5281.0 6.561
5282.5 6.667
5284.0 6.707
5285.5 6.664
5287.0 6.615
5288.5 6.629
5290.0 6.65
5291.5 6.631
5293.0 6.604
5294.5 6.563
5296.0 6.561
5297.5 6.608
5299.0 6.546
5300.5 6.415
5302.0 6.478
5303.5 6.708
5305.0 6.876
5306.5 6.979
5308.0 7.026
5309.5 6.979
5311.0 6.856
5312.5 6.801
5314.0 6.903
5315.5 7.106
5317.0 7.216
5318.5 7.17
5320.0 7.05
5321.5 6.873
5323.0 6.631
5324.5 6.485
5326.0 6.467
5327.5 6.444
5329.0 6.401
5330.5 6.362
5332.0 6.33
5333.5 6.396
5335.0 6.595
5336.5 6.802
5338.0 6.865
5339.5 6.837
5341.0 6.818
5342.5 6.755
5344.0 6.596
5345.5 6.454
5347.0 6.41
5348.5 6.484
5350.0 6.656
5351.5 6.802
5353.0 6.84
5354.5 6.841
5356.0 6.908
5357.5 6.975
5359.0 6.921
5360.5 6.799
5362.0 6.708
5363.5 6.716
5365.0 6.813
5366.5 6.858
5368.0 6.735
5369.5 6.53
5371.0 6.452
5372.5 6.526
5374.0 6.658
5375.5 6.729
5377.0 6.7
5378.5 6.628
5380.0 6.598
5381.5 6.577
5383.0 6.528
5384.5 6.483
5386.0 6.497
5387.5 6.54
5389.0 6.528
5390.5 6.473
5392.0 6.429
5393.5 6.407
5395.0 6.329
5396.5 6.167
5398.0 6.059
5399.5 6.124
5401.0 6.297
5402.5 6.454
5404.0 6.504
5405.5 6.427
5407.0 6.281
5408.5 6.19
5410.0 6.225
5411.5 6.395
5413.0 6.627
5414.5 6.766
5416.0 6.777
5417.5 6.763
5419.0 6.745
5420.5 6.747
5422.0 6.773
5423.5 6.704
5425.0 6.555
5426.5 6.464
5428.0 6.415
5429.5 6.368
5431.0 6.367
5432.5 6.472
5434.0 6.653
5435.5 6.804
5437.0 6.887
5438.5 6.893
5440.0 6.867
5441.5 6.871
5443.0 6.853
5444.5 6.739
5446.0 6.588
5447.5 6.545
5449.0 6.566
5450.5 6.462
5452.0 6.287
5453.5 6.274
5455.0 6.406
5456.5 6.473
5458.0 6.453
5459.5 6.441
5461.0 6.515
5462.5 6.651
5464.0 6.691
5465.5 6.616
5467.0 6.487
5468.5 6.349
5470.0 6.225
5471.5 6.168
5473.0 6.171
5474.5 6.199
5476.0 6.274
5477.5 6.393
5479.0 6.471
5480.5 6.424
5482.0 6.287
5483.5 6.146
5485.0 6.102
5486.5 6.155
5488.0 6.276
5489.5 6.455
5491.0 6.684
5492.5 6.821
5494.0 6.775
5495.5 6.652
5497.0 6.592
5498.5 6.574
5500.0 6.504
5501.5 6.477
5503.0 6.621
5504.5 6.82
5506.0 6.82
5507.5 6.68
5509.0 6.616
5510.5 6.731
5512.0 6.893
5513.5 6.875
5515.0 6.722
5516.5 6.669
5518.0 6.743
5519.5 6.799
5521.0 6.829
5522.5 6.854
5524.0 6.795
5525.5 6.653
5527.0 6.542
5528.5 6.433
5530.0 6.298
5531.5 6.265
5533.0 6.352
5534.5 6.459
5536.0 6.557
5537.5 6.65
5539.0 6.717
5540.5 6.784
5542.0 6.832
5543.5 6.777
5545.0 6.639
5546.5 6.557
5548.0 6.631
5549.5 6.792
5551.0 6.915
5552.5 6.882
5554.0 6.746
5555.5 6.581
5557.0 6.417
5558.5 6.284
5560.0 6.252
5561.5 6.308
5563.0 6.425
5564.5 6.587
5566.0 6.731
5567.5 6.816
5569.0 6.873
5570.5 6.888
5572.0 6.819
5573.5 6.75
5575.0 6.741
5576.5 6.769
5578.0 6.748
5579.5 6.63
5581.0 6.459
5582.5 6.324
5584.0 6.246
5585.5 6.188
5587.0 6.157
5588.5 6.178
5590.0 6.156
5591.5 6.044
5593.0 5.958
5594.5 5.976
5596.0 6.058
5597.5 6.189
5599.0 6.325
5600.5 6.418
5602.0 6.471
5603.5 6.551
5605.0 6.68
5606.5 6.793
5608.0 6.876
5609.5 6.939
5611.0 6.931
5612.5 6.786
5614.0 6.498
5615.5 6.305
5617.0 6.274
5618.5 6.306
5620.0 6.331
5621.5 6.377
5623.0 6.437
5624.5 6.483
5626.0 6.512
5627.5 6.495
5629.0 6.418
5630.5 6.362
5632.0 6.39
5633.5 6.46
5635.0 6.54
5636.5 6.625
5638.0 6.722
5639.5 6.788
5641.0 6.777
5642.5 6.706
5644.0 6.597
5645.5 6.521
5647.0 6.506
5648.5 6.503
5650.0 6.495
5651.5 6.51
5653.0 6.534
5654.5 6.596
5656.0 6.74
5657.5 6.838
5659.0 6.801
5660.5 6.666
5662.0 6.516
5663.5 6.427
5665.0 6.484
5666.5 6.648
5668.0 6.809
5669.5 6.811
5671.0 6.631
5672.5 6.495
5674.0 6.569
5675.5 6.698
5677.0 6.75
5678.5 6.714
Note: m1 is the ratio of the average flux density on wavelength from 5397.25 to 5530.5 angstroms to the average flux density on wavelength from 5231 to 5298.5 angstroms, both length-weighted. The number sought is 1.06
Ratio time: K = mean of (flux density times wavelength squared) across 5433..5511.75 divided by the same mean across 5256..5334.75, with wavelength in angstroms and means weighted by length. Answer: 1.1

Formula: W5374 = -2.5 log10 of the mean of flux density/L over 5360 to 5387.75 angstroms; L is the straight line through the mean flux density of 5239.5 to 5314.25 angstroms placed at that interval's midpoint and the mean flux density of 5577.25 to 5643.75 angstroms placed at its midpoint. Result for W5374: -0.05 mag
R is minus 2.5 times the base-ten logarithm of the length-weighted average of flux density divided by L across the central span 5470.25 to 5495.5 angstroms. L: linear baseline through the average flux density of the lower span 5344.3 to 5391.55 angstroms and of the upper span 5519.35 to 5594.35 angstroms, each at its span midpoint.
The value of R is 0.04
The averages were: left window 6.65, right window 6.56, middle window 6.37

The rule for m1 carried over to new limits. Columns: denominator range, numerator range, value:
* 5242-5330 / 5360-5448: 1.03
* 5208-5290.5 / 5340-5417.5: 1.08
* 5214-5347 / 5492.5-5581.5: 1.05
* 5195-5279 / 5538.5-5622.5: 1.09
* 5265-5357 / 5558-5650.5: 0.99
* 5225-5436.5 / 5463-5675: 1.01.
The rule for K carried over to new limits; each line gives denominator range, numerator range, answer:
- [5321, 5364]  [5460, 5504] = 1.02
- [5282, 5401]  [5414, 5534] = 1.04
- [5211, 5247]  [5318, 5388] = 1.15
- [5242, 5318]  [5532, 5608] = 1.14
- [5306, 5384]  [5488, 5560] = 1.06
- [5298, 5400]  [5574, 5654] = 1.07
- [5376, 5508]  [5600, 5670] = 1.08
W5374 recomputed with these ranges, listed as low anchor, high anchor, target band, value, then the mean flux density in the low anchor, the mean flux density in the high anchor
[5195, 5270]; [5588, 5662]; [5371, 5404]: -0.047 mag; 5.99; 6.5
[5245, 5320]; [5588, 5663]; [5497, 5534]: -0.030 mag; 6.39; 6.5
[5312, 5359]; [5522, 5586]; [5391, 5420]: 0.043 mag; 6.72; 6.6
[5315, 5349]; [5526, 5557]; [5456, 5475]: 0.036 mag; 6.67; 6.62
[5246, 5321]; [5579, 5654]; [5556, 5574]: -0.024 mag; 6.4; 6.46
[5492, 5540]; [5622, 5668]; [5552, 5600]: 0.027 mag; 6.65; 6.57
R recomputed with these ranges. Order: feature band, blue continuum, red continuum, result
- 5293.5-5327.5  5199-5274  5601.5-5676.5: -0.12 mag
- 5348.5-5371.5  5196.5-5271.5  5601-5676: -0.10 mag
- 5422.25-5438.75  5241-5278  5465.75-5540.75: -0.04 mag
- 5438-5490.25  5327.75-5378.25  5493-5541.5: 0.03 mag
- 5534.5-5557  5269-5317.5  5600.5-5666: -0.02 mag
